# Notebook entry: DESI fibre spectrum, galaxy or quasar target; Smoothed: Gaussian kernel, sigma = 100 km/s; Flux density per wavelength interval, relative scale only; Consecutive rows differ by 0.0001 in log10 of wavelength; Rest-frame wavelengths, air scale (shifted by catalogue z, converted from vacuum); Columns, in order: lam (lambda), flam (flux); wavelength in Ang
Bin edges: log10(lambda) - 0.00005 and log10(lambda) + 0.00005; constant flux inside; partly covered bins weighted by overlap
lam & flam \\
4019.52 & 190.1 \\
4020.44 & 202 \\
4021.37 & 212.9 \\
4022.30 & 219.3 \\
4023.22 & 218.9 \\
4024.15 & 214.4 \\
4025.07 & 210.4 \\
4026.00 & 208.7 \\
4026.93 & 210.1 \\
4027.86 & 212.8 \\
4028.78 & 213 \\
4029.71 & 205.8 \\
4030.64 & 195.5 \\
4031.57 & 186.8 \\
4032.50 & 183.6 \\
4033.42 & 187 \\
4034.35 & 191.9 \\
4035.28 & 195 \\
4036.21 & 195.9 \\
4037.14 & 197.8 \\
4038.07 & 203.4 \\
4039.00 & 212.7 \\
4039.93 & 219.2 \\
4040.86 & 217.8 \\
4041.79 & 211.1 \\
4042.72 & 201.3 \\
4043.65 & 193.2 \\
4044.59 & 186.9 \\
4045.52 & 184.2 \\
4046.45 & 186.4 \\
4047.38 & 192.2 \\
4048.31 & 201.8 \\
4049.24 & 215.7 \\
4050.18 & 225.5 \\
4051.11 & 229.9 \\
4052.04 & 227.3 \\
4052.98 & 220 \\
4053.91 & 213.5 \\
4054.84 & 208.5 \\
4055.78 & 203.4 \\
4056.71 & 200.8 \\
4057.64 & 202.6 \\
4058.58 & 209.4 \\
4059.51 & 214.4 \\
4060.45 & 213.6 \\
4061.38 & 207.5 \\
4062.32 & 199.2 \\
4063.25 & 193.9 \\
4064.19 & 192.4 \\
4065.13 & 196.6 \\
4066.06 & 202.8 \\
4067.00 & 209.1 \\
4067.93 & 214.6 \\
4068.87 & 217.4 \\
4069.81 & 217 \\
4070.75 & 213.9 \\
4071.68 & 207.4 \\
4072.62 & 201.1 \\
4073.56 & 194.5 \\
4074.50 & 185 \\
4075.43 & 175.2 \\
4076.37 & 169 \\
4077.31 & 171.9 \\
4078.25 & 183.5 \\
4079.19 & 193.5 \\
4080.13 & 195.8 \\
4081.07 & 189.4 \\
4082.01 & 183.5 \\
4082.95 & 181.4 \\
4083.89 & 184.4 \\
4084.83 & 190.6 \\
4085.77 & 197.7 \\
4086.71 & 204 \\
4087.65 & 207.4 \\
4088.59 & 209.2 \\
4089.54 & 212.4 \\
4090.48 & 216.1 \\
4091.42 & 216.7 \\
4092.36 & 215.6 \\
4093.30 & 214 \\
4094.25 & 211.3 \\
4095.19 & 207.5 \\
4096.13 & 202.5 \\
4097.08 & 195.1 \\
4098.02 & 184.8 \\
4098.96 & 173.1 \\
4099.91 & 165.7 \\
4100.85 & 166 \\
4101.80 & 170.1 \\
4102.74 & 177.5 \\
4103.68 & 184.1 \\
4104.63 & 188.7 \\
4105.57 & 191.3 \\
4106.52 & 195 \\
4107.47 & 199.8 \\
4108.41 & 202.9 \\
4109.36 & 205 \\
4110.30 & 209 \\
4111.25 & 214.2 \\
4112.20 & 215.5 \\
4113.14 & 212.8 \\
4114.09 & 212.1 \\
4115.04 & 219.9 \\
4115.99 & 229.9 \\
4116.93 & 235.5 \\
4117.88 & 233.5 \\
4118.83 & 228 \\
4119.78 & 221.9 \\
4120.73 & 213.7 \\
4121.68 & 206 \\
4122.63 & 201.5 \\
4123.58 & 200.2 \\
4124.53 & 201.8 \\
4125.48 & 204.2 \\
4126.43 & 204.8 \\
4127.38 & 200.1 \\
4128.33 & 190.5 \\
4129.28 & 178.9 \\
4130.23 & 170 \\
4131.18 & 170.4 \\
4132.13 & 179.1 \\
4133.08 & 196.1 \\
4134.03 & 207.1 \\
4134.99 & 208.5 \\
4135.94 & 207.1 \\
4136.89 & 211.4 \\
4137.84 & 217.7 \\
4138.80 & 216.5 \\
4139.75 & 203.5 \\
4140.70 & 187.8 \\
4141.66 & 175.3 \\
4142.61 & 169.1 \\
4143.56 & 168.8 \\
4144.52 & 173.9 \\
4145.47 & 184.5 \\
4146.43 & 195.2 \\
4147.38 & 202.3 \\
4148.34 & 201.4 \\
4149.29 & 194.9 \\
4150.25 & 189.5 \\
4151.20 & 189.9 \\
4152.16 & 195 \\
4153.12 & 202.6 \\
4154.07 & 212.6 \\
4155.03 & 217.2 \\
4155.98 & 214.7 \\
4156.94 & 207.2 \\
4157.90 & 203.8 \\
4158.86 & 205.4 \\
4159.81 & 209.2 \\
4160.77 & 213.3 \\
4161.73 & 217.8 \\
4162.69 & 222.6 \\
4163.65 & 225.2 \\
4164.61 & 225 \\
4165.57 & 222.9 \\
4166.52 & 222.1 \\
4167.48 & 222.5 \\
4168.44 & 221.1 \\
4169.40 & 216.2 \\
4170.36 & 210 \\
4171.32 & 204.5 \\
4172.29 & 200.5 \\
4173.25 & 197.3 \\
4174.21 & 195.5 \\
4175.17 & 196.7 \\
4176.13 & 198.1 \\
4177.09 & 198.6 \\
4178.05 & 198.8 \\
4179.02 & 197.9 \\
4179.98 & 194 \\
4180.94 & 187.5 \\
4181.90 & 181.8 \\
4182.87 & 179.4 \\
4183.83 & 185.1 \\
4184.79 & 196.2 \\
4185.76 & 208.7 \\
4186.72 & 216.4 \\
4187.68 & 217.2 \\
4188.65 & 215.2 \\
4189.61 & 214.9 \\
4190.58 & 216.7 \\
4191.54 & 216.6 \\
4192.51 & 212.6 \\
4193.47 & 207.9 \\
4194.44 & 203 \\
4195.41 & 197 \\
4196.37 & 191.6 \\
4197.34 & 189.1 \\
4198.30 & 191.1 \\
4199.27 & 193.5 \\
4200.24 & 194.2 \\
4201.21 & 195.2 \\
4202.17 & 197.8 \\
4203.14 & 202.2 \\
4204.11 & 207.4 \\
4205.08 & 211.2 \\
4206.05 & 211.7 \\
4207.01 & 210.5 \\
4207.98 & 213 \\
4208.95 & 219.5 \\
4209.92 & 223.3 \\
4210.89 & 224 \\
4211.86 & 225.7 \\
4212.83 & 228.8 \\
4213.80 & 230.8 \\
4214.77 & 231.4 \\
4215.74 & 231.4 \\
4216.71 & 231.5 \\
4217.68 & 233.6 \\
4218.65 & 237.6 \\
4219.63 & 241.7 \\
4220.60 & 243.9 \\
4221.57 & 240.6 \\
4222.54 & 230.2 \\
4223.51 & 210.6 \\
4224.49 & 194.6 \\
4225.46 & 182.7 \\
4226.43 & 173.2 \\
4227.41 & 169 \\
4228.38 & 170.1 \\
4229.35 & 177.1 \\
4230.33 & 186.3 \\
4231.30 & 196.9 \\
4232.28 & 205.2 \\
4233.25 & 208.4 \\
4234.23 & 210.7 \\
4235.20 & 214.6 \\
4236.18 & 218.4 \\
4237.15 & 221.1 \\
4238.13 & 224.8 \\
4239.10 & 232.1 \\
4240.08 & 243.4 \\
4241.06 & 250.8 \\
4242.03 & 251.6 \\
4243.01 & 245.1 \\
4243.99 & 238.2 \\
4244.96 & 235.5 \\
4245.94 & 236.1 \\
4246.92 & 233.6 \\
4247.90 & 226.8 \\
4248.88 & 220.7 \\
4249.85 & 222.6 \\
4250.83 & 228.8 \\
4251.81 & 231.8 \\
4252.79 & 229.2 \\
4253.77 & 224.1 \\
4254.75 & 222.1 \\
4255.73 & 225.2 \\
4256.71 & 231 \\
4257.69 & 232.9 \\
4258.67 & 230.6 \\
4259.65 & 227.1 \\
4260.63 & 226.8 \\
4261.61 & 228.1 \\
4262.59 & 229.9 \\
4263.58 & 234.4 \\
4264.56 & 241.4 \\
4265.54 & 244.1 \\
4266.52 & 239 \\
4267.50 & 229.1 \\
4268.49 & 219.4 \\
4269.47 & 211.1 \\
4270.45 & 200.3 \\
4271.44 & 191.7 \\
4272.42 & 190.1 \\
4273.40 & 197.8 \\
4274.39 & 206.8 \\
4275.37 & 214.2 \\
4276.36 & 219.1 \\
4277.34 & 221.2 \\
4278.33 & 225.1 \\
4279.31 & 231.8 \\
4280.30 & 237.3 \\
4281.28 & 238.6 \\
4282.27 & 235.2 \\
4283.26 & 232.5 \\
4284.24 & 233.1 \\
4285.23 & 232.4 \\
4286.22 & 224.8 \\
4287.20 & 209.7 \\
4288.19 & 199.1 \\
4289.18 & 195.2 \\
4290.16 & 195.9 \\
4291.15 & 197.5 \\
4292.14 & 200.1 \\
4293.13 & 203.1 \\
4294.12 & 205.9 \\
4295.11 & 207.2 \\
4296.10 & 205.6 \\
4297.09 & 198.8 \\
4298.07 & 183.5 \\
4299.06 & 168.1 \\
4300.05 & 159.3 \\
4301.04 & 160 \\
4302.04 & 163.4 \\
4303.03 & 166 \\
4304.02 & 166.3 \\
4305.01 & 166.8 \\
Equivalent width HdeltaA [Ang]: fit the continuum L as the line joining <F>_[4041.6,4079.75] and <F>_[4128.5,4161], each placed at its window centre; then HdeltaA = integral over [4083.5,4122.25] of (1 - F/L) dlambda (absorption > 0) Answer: -0.8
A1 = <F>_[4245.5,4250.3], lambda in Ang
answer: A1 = 228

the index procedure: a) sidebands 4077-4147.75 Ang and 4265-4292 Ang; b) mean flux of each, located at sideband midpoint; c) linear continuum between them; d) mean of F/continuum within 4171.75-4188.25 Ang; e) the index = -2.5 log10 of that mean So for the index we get 0.05 mag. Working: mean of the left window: 198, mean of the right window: 217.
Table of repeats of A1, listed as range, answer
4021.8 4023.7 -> 219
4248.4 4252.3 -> 226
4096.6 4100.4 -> 180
